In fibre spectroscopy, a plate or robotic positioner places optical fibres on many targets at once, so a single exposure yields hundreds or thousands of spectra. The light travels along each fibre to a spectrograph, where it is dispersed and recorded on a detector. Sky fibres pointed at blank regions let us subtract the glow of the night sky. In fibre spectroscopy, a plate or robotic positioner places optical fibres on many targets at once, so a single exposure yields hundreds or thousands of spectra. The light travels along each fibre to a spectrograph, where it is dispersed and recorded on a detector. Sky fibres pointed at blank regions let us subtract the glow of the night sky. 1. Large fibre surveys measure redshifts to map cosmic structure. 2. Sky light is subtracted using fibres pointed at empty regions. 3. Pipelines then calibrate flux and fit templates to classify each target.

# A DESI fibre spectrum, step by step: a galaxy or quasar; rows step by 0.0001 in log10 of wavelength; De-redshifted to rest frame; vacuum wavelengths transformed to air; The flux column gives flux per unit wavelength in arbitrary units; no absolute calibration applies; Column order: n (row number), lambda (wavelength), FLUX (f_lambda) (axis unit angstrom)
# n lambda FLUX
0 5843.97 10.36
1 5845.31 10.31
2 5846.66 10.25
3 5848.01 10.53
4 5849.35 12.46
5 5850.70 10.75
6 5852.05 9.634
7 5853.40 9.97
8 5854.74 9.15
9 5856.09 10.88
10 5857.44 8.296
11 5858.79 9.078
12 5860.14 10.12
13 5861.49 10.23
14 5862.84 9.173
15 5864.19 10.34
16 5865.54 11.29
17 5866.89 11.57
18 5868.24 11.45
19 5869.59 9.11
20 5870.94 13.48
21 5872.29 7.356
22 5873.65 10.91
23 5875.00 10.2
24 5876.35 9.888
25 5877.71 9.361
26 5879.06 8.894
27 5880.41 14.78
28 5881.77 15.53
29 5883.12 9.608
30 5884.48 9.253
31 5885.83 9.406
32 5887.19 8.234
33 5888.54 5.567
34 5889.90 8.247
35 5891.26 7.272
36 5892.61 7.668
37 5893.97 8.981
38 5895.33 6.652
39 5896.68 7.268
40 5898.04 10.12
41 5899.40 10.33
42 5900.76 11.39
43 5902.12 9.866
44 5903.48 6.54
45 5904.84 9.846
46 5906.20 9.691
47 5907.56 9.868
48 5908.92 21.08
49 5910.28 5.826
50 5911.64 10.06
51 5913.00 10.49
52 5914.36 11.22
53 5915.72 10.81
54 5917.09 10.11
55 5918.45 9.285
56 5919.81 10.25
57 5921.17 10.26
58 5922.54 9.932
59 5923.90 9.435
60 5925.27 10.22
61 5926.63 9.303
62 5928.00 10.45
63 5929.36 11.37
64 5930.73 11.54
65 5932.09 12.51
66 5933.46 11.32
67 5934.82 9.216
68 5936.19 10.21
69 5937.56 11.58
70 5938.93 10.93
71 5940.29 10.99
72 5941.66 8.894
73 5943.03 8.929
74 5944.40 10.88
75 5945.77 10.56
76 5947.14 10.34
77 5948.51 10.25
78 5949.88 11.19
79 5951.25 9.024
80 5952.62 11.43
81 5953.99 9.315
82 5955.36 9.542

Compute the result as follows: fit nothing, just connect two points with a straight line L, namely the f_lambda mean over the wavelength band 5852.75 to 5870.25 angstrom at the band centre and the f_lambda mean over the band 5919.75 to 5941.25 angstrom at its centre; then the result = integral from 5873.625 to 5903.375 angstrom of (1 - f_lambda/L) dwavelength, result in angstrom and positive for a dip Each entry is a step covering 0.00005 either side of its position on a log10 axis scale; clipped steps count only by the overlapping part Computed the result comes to 2.4 angstrom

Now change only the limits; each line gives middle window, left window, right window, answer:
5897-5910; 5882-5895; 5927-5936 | -1.9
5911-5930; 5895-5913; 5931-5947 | 0.0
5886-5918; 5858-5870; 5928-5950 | 3.1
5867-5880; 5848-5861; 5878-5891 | -0.4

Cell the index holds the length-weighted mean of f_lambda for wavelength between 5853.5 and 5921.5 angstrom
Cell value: 9.93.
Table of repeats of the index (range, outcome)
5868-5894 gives 9.75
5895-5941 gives 10.3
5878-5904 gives 9.26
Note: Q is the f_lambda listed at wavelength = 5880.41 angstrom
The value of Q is 14.78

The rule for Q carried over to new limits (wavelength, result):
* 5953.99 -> 9.315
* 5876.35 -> 9.888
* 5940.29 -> 10.99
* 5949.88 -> 11.19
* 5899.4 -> 10.33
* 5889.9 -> 8.247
